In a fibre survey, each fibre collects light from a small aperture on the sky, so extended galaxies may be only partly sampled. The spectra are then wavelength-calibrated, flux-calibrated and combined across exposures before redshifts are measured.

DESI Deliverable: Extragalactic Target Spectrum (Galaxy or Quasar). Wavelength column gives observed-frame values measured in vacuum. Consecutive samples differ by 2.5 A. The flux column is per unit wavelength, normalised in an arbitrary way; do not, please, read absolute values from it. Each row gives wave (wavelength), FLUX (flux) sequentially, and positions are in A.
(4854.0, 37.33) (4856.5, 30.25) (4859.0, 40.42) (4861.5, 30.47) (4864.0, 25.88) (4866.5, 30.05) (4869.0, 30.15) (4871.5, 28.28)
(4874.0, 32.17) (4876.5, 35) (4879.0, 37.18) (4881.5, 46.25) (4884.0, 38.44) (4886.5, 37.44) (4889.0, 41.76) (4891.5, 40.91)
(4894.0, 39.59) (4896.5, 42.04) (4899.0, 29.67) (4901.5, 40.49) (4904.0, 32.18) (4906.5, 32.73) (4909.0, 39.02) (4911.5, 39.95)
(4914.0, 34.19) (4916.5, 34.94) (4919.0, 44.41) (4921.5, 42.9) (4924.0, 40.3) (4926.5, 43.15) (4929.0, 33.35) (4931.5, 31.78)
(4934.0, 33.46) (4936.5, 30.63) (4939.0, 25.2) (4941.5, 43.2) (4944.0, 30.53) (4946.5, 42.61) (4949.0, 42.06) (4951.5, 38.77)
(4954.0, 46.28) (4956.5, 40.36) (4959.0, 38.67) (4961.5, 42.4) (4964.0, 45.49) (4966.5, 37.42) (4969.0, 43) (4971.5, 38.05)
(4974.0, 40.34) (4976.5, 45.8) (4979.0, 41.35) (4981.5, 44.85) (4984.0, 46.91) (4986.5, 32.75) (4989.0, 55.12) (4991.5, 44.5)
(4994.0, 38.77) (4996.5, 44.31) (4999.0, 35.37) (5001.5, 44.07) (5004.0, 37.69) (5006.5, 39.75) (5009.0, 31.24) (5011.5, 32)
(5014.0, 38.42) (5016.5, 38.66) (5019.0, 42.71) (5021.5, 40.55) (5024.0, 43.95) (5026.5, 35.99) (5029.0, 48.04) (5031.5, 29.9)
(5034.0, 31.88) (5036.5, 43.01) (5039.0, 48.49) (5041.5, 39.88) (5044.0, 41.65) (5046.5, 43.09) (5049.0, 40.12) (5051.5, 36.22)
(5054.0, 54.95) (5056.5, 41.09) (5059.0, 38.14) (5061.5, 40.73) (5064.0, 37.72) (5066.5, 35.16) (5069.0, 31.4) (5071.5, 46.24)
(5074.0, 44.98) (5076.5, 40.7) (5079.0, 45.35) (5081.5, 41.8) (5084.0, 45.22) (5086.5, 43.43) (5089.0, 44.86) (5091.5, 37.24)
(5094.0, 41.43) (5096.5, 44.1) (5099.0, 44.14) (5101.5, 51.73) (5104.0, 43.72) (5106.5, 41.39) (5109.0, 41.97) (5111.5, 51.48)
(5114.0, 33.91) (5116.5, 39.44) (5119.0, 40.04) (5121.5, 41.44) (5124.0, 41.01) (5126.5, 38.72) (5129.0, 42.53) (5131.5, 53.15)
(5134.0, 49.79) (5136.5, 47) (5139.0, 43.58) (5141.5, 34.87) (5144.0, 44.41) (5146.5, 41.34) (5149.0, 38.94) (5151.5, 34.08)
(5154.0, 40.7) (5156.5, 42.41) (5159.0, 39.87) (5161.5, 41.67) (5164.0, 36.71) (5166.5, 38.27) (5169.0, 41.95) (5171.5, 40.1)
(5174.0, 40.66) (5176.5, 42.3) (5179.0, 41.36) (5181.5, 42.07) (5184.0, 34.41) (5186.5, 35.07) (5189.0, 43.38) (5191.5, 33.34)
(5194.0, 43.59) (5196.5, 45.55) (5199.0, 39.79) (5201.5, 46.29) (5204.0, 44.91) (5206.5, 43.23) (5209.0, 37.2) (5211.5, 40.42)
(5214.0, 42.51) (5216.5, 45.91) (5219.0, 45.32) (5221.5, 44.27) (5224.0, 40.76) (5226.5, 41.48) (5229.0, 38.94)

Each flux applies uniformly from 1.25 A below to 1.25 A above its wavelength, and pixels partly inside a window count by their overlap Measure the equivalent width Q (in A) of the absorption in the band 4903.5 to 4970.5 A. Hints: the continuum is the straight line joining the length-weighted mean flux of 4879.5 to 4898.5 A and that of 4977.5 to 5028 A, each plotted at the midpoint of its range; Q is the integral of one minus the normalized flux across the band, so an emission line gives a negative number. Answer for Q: 3.7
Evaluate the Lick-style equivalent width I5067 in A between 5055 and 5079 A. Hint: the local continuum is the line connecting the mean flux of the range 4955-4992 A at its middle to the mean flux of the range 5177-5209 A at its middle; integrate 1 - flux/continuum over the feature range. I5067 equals 1.0 A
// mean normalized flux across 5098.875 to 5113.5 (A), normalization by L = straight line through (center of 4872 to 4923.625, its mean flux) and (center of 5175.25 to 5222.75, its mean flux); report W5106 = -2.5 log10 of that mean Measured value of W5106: -0.12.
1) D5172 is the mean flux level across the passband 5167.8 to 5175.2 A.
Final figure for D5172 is 40.9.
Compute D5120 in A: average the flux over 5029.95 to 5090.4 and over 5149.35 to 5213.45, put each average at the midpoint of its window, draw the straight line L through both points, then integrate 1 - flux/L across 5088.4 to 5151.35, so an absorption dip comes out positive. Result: -3.0 A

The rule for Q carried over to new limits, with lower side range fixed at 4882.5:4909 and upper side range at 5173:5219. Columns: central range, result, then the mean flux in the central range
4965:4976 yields -0.5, 40.2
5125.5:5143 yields -1.6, 44.3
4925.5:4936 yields 0.9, 34.9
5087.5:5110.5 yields -1.9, 43.5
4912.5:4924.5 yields -0.4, 39.3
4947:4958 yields -1.0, 41.8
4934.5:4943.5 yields 1.3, 32.8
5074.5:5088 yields -1.2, 43.4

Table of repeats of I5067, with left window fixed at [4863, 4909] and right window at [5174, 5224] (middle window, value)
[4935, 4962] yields -0.9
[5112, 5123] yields 0.1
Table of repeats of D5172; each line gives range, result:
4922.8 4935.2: 36.4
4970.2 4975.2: 39.2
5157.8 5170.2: 39.7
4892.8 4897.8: 40.7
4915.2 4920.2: 39.6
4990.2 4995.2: 41.8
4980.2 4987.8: 41.6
